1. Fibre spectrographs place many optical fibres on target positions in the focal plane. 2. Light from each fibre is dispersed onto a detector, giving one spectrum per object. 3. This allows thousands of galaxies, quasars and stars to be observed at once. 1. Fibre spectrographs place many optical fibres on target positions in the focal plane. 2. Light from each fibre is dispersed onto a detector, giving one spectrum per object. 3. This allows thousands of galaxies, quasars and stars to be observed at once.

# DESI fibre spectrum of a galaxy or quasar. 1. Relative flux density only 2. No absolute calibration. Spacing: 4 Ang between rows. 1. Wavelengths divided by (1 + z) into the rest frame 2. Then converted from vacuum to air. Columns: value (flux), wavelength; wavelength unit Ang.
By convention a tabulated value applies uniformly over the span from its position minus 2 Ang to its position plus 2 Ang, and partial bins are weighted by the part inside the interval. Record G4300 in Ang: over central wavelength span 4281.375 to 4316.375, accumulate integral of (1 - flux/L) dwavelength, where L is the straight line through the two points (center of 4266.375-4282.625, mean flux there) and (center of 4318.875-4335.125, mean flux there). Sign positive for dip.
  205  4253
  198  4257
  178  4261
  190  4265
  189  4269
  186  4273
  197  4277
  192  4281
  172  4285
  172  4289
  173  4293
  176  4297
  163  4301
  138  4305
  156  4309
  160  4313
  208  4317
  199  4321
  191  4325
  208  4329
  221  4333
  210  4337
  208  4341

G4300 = 5.4 Ang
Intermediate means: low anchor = 191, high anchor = 205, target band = 167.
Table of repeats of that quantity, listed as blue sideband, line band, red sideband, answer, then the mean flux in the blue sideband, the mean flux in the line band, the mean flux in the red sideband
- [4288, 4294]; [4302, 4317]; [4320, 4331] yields 2.2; 172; 160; 199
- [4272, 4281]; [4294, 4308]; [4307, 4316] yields 1.0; 192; 160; 164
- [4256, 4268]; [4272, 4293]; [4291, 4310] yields -1.1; 188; 183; 161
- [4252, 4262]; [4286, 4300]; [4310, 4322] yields 1.2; 194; 173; 185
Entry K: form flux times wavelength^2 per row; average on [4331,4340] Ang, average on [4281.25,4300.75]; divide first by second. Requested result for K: 1.3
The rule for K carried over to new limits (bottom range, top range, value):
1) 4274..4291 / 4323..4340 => 1.16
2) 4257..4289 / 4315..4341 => 1.14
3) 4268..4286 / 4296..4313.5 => 0.85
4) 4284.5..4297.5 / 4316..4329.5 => 1.17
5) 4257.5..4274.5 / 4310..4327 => 1.03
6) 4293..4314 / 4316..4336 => 1.30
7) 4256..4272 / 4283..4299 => 0.93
